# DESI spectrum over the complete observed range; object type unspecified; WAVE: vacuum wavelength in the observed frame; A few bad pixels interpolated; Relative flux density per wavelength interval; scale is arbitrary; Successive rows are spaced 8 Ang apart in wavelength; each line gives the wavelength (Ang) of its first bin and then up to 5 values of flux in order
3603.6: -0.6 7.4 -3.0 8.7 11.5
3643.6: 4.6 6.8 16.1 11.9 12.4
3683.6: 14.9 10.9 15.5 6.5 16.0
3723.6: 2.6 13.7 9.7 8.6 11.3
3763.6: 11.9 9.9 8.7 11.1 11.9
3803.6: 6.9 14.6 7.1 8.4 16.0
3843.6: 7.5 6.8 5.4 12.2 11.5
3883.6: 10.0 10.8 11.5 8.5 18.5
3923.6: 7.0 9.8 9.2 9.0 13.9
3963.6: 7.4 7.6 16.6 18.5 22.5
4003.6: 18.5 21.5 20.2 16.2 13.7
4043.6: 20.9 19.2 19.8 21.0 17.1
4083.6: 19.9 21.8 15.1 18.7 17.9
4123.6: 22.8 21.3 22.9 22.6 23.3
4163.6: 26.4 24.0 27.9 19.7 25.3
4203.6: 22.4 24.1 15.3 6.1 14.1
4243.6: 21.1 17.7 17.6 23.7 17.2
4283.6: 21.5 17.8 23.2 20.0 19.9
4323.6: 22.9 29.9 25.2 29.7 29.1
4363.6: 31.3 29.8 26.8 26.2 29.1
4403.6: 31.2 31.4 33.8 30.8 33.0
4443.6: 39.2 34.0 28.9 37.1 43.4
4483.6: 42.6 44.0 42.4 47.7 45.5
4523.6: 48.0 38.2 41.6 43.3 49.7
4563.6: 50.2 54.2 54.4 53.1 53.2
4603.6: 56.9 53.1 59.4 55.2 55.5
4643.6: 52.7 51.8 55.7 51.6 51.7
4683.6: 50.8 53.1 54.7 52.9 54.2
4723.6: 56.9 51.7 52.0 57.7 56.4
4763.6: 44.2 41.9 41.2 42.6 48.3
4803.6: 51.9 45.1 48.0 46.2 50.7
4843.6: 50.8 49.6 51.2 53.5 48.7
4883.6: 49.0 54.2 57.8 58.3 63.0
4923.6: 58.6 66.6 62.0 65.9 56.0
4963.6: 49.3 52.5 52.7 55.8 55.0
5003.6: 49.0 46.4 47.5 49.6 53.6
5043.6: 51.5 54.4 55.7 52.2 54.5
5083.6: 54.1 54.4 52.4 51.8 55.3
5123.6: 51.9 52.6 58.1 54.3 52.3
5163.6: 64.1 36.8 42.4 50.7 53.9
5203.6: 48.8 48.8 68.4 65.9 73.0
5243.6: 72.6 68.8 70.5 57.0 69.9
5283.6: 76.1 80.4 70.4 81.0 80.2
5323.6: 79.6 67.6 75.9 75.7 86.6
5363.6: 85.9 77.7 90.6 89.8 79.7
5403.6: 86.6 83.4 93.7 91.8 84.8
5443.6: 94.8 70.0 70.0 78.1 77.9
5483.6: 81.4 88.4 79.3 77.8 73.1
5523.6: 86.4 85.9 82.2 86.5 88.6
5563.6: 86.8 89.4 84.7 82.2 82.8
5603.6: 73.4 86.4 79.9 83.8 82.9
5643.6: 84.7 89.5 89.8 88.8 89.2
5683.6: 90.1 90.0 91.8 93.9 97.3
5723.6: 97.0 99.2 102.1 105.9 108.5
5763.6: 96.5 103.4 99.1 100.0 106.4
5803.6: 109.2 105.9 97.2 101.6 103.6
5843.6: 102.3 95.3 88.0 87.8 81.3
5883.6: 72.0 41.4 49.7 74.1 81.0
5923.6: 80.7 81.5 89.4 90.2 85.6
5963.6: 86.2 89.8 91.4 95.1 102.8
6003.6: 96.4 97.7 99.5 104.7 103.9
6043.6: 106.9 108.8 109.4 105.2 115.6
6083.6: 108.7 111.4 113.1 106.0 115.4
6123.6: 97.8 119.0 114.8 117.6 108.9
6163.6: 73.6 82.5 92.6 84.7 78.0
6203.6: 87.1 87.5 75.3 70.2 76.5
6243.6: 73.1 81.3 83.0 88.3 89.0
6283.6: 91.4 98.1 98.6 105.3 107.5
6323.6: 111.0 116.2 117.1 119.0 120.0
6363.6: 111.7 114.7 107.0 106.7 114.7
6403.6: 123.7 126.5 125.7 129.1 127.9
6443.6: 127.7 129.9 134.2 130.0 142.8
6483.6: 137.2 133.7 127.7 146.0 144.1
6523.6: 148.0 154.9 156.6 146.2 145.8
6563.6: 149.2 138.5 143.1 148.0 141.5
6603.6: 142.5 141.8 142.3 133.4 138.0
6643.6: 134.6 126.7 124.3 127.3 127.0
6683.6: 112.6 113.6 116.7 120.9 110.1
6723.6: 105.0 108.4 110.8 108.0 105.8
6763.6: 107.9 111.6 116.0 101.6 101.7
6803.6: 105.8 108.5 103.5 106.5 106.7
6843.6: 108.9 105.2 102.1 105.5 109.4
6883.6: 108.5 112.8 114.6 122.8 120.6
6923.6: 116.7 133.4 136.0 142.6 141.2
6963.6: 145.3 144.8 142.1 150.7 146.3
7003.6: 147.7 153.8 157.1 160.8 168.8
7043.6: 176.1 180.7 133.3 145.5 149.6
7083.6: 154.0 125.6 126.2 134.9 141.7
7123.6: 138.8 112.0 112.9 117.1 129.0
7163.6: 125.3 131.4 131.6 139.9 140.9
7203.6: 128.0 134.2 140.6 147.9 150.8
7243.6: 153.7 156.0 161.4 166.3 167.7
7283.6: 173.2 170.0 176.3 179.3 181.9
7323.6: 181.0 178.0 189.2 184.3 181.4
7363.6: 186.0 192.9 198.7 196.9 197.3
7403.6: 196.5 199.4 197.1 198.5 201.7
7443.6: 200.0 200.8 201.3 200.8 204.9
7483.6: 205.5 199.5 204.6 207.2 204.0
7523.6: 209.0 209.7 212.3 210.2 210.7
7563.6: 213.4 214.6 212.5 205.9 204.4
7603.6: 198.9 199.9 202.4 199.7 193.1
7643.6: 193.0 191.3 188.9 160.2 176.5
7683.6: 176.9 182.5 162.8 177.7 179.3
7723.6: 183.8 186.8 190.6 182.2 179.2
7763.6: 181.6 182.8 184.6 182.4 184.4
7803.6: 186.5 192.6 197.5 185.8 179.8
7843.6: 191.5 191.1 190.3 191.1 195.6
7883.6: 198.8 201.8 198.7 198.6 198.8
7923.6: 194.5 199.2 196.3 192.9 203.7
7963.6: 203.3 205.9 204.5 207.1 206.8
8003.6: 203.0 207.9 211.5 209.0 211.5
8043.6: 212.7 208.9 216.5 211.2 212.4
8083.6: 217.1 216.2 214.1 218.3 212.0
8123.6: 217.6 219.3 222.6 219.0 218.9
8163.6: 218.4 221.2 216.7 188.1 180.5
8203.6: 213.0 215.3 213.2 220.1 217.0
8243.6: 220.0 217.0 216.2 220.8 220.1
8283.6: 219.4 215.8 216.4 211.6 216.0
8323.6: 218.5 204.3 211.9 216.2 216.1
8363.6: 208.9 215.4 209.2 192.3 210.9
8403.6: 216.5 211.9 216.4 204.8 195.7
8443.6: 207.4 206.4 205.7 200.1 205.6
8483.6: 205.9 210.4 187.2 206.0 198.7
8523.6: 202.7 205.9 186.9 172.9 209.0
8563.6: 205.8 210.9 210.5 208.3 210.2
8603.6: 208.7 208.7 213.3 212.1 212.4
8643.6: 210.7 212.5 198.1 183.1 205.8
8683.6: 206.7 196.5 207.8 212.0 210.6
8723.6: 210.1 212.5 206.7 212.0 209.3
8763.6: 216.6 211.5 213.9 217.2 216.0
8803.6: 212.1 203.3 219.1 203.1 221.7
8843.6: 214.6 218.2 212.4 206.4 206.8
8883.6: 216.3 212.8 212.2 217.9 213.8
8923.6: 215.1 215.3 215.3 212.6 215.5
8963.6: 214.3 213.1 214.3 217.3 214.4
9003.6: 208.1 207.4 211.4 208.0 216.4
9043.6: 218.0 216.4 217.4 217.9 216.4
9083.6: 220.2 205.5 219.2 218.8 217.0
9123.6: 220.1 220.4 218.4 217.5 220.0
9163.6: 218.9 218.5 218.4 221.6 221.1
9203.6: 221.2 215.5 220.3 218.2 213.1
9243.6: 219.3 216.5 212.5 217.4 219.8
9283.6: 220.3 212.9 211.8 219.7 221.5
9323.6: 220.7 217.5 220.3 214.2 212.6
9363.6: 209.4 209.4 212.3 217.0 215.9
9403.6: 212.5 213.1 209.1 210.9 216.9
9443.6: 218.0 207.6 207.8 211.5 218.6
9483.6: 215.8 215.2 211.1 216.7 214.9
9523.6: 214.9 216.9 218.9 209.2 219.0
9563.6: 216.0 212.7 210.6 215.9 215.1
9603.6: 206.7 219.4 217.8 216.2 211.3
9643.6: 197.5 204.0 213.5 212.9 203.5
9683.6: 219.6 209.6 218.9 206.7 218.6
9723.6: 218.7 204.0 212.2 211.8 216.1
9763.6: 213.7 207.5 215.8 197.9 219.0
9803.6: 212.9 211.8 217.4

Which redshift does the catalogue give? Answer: 0.000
